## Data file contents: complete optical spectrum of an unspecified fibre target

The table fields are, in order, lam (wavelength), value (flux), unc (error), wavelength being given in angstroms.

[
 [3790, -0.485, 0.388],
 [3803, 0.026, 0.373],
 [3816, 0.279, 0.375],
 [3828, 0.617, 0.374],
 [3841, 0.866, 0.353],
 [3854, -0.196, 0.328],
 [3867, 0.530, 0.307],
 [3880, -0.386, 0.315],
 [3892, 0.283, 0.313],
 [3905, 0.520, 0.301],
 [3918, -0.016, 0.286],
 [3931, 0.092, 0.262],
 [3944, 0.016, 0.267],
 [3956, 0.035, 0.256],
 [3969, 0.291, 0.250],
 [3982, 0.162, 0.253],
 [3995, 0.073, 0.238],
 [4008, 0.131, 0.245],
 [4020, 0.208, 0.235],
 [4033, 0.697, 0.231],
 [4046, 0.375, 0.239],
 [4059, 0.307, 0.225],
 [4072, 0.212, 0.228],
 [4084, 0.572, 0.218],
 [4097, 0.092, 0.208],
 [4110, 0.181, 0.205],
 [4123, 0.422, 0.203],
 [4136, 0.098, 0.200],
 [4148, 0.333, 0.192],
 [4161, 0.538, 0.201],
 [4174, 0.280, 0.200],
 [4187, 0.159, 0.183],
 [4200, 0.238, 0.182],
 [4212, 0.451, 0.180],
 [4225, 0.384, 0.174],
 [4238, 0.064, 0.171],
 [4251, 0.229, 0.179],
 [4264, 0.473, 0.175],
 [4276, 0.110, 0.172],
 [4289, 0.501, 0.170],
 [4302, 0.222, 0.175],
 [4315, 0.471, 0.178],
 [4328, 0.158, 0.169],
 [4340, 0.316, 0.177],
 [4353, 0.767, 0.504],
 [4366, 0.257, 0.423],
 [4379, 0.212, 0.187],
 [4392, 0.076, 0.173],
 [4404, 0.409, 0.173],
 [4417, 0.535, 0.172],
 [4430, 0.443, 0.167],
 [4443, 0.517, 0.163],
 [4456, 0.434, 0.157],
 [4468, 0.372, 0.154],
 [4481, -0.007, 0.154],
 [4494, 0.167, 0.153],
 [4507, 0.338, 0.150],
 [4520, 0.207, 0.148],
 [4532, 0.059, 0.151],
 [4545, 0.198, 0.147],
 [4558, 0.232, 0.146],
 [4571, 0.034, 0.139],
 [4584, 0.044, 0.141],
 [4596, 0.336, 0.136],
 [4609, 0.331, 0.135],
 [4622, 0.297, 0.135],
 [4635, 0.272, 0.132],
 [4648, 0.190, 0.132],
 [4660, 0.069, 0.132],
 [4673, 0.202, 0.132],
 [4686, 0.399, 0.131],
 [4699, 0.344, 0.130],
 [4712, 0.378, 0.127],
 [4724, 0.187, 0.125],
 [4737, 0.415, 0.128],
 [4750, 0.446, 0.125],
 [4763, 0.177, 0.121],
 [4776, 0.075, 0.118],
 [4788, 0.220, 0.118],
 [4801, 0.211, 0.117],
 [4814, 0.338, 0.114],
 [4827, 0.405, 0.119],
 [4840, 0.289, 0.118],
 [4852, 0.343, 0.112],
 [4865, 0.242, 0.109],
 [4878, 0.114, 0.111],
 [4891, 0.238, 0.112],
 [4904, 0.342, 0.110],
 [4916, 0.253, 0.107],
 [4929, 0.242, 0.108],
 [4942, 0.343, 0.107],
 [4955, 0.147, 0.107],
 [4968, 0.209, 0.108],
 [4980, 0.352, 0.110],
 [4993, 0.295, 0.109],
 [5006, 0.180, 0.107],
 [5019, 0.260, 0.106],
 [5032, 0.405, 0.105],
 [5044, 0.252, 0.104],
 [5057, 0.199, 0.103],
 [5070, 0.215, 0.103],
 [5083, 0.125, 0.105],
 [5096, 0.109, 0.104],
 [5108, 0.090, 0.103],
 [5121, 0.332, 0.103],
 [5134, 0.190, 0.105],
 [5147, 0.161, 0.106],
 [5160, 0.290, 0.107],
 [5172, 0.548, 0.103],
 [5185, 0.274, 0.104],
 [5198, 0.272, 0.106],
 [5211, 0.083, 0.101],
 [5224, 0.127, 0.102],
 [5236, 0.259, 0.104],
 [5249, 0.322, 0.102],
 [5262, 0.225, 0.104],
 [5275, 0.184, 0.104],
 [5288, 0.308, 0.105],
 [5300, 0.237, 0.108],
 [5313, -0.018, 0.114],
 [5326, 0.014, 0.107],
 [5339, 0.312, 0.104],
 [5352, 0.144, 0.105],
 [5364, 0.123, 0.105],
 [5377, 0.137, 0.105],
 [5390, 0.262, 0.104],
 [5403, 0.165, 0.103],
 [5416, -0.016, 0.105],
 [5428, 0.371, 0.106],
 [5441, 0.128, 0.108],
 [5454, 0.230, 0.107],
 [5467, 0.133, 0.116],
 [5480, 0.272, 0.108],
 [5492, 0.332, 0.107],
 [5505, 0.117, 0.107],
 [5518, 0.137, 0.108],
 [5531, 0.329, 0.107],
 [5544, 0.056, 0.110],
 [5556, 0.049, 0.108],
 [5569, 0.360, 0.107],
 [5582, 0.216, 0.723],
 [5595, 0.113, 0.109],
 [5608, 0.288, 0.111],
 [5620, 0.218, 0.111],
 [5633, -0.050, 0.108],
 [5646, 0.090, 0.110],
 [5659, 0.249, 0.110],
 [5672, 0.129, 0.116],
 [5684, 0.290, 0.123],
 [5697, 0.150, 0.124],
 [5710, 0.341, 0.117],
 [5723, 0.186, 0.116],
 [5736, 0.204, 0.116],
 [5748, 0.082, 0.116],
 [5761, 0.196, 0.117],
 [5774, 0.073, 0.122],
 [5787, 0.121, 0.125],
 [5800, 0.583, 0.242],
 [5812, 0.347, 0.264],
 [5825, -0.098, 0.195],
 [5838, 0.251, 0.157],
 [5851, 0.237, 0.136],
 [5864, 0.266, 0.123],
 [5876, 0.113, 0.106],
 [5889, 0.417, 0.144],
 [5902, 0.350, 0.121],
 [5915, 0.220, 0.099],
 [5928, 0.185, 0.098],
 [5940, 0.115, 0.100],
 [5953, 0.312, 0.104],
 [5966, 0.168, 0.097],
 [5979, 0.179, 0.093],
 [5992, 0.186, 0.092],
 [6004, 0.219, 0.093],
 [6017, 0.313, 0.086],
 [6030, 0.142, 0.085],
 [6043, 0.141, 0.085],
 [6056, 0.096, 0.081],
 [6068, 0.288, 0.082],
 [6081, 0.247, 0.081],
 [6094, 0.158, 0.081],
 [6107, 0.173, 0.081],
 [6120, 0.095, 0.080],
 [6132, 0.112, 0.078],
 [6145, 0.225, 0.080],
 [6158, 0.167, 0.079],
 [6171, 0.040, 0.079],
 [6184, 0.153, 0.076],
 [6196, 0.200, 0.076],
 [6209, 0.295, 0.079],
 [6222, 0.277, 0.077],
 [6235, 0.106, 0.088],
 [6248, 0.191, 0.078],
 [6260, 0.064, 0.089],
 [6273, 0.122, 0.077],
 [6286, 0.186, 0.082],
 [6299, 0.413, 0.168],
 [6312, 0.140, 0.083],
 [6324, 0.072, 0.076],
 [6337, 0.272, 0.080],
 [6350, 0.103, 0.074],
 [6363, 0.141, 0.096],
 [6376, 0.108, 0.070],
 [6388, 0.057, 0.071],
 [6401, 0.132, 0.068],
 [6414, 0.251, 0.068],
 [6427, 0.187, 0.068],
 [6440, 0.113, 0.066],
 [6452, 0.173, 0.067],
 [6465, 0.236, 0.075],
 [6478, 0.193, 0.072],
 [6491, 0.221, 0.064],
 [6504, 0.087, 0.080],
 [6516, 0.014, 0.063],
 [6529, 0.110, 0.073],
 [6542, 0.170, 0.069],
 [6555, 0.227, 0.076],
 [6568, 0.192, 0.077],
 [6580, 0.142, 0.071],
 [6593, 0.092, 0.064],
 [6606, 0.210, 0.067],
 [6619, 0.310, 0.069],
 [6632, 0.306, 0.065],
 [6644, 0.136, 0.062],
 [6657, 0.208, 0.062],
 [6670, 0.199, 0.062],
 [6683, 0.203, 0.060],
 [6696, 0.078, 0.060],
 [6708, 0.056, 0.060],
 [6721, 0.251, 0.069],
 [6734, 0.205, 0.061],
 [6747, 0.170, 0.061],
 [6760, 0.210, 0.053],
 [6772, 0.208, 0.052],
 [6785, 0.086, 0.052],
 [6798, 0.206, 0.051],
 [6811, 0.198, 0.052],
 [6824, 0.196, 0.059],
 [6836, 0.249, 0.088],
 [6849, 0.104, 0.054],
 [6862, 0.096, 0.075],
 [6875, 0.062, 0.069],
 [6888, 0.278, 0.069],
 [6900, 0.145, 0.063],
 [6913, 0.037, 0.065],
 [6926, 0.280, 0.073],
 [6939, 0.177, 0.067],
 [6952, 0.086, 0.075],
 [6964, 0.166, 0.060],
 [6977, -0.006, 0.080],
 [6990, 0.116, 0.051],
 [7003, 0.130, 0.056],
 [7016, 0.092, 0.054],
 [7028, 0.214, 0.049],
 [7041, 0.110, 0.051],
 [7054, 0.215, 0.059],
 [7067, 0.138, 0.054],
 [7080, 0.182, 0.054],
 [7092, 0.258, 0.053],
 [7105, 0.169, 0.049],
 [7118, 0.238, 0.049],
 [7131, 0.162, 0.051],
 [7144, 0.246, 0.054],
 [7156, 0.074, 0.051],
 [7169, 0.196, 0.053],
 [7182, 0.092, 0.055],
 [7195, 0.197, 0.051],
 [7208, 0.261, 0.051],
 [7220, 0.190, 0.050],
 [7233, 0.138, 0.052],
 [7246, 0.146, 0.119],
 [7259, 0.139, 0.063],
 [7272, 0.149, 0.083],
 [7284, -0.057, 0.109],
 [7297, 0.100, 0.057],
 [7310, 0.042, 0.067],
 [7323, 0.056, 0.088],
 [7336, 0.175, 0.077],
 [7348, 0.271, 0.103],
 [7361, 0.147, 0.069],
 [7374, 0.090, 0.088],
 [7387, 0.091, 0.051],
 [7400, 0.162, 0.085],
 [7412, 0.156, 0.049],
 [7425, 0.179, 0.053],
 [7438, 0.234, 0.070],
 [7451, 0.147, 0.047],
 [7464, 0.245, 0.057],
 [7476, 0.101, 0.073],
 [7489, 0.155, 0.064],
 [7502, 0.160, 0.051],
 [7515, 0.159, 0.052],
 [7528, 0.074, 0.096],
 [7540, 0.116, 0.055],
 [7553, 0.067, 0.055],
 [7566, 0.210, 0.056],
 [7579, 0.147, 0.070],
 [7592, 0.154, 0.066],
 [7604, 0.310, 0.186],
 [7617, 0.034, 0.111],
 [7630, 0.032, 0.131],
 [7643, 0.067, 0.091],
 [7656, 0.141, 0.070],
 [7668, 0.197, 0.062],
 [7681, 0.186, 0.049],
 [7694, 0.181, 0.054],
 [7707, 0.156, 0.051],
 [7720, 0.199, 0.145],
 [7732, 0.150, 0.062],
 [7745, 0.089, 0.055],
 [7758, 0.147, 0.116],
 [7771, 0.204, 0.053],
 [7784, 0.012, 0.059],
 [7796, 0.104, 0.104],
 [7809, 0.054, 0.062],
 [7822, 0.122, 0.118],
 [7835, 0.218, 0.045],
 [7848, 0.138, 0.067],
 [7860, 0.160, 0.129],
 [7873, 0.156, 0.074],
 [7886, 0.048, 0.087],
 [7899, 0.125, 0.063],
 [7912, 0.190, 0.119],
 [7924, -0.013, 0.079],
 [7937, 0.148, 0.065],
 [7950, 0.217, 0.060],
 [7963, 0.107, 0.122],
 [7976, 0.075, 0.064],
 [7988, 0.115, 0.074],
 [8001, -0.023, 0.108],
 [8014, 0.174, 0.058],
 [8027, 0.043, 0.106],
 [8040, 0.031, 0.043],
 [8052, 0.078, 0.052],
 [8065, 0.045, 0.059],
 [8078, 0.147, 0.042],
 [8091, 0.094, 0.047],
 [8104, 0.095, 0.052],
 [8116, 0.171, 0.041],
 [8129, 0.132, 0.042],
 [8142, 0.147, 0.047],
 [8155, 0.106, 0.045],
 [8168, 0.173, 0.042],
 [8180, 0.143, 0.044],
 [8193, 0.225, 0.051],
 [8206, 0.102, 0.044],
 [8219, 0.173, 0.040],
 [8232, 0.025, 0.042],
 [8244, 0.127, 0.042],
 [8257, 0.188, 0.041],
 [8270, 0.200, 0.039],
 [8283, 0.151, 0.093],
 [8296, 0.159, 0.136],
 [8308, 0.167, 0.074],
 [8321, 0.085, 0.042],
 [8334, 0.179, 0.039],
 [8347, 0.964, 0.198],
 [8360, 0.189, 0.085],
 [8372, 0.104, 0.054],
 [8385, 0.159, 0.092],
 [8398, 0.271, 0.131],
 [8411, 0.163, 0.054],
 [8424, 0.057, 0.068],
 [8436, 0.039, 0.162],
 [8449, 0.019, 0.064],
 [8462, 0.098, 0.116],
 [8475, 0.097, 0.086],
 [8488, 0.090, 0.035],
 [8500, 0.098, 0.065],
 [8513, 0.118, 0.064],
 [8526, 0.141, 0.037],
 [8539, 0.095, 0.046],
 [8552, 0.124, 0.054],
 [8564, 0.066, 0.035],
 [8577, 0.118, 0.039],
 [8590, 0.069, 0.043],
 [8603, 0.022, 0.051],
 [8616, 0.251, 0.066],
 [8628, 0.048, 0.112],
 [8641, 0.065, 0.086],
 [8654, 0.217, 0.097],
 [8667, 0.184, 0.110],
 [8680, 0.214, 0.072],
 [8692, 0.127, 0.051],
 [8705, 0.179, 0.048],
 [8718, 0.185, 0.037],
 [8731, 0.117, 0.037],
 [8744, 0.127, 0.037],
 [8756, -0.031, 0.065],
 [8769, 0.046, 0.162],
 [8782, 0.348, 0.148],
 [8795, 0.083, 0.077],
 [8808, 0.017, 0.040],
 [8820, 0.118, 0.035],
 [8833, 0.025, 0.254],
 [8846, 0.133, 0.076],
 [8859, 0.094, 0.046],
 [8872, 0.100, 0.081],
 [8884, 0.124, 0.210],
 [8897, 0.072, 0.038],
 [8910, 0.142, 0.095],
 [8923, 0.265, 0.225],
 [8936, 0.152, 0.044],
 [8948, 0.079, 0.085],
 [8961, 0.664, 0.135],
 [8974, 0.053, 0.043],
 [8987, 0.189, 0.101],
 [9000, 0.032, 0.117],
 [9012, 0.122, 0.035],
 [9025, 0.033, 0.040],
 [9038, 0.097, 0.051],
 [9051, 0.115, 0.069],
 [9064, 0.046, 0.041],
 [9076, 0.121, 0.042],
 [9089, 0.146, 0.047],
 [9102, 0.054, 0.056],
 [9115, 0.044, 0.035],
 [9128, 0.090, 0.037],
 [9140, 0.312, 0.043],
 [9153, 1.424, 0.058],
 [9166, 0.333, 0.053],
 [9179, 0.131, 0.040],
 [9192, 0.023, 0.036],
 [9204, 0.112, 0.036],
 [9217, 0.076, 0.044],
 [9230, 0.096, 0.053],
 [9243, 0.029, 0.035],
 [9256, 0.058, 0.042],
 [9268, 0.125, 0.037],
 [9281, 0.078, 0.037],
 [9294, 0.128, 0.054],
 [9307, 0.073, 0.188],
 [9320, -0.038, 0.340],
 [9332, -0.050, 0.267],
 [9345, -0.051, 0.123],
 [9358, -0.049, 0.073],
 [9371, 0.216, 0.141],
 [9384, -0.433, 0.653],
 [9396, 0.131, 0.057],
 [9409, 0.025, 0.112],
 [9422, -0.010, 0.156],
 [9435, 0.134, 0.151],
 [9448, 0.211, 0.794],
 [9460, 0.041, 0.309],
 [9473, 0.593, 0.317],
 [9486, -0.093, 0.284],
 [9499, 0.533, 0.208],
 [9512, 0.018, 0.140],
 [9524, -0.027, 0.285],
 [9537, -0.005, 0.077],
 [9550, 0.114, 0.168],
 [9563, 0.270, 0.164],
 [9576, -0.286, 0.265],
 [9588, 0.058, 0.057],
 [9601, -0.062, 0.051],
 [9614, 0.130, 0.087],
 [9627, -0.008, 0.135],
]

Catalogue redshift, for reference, 1.45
